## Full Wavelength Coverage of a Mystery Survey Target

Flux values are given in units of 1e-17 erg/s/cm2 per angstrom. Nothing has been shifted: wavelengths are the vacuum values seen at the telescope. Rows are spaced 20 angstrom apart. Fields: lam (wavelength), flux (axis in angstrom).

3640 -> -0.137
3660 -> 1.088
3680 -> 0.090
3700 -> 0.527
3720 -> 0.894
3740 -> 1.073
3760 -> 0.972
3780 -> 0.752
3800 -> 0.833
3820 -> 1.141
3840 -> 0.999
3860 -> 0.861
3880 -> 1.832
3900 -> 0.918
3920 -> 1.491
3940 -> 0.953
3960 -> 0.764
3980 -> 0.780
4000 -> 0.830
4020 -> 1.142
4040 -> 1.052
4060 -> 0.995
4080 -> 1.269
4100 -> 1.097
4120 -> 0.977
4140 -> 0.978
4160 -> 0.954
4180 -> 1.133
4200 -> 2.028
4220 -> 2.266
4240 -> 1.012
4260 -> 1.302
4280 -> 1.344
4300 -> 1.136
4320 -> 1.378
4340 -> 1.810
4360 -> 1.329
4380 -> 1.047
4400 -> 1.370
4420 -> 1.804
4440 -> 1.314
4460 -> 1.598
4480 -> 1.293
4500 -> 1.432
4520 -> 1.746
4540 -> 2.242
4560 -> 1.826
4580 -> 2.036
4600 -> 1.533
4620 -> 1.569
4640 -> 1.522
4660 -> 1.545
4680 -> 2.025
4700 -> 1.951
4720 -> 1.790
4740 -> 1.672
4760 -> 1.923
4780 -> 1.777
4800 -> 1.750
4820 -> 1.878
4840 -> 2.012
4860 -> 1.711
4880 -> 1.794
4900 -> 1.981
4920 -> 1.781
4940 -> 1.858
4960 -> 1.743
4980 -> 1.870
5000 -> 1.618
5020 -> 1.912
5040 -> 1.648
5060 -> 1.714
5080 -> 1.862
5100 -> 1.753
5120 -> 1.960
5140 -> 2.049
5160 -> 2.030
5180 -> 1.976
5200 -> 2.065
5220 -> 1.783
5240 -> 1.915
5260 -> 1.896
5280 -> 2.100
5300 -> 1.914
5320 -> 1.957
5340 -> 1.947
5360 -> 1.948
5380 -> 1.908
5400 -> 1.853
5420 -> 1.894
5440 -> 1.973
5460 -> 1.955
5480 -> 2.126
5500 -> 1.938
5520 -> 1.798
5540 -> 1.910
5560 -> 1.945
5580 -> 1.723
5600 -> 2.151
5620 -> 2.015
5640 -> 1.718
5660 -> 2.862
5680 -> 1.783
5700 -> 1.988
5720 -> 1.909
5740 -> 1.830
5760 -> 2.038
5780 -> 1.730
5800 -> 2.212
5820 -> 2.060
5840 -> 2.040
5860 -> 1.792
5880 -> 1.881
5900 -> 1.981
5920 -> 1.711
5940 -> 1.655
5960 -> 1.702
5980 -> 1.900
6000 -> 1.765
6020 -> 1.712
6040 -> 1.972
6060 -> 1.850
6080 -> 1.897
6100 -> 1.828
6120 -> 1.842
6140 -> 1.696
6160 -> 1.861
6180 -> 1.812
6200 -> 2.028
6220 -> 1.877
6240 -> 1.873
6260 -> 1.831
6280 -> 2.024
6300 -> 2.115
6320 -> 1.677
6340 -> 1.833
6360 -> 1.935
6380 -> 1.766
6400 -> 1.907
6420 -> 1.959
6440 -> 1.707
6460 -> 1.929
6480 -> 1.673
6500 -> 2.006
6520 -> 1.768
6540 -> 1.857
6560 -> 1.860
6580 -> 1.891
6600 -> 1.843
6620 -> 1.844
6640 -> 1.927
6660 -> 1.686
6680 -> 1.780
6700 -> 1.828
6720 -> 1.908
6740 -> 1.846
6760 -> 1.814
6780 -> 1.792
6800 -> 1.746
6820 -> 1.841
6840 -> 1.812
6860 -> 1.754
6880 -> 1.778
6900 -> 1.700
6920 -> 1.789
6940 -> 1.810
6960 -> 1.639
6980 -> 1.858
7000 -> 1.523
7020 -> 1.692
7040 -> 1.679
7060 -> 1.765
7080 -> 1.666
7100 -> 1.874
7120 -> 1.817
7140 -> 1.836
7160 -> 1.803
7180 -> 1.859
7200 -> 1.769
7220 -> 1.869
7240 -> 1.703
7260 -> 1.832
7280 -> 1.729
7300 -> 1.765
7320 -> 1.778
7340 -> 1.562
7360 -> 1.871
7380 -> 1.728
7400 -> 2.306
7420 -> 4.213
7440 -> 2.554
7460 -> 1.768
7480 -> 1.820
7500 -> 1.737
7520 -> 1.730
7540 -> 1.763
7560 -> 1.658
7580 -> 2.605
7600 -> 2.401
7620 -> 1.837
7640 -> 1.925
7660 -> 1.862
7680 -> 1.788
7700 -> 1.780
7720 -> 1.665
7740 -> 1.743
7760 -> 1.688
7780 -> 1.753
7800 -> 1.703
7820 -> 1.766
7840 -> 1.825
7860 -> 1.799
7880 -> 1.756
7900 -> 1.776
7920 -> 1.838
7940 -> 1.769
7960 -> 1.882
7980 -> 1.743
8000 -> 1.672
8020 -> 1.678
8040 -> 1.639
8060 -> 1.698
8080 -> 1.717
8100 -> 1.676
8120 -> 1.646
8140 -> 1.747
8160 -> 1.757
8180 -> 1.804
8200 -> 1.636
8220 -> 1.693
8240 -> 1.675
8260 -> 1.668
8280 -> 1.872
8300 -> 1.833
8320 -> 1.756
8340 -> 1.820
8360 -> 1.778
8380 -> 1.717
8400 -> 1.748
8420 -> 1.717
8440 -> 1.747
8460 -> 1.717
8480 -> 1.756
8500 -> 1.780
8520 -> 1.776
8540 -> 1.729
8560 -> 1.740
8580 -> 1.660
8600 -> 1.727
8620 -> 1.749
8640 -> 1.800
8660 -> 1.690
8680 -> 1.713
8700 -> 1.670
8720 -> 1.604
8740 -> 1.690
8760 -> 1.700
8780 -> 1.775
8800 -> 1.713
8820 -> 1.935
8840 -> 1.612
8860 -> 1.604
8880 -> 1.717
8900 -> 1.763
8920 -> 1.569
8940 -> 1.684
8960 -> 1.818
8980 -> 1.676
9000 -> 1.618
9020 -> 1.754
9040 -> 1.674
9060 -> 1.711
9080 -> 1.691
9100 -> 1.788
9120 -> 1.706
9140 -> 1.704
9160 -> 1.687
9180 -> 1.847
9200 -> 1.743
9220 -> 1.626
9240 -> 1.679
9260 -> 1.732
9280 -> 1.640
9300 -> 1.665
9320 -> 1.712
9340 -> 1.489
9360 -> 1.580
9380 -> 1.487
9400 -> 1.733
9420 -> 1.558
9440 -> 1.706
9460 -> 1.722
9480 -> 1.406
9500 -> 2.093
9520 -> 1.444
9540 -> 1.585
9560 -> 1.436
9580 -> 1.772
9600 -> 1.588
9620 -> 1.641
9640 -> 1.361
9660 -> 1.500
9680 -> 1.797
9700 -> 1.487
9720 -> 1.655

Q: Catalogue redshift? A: 0.129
